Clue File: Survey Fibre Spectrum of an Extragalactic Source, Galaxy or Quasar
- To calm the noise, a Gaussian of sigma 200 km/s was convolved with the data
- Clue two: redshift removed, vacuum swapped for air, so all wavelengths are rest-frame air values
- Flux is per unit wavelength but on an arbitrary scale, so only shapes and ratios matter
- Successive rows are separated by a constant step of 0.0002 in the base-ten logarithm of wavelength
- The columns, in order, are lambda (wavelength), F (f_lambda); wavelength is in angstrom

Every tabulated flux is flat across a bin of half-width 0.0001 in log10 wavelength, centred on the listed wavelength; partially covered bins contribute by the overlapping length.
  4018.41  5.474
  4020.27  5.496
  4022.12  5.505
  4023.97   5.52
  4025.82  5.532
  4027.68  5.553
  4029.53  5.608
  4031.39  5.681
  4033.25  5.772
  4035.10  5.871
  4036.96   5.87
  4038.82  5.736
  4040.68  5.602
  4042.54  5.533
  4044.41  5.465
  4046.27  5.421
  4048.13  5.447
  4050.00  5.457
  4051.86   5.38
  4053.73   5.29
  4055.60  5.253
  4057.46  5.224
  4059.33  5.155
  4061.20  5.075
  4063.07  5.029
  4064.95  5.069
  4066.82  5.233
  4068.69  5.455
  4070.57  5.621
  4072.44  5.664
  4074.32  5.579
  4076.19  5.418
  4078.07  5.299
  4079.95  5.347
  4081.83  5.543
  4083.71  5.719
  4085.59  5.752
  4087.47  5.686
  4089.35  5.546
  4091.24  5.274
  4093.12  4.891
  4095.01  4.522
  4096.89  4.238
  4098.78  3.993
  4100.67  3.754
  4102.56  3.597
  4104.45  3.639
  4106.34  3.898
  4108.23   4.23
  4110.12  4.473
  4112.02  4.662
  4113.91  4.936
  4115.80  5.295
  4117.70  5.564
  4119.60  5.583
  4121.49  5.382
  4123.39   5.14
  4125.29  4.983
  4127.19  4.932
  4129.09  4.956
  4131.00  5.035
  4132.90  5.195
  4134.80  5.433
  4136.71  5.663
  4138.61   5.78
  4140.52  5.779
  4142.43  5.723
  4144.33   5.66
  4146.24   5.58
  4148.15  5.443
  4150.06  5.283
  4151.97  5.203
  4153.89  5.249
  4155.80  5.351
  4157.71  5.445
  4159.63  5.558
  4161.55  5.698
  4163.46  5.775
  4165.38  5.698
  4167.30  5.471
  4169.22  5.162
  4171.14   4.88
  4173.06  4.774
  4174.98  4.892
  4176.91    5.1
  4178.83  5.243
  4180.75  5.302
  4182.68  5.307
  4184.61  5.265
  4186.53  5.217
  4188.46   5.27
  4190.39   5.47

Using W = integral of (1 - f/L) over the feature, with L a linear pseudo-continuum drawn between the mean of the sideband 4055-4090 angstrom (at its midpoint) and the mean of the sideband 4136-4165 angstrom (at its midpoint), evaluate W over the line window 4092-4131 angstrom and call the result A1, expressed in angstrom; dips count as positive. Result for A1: 5.9 angstrom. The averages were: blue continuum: 5.41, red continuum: 5.55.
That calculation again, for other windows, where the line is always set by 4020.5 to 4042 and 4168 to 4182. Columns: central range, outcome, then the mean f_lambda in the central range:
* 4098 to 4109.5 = 3.20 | 3.87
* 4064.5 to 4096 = 0.35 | 5.39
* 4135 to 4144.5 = -0.90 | 5.7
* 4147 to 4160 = -0.52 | 5.36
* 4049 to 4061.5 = 0.64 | 5.27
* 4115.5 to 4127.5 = 0.00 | 5.28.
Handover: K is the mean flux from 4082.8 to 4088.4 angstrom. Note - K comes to 5.72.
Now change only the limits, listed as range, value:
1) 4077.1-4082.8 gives 5.39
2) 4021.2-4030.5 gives 5.55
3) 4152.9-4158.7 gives 5.34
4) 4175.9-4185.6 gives 5.24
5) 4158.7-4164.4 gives 5.68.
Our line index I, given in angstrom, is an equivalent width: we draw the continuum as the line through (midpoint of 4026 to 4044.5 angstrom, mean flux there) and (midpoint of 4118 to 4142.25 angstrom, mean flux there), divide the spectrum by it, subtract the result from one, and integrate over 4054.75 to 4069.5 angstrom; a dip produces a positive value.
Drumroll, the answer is 1.0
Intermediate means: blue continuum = 5.67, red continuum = 5.34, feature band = 5.19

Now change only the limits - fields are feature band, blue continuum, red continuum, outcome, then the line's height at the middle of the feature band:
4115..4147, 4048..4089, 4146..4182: -0.3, 5.34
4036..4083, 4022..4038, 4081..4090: 2.1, 5.66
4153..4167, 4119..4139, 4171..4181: -1.2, 5.11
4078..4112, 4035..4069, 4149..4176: 4.0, 5.36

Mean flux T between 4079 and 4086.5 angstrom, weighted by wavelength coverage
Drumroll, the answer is 5.59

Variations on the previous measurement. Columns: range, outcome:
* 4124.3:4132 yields 4.98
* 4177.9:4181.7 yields 5.28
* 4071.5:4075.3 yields 5.63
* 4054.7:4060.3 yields 5.22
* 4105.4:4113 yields 4.32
